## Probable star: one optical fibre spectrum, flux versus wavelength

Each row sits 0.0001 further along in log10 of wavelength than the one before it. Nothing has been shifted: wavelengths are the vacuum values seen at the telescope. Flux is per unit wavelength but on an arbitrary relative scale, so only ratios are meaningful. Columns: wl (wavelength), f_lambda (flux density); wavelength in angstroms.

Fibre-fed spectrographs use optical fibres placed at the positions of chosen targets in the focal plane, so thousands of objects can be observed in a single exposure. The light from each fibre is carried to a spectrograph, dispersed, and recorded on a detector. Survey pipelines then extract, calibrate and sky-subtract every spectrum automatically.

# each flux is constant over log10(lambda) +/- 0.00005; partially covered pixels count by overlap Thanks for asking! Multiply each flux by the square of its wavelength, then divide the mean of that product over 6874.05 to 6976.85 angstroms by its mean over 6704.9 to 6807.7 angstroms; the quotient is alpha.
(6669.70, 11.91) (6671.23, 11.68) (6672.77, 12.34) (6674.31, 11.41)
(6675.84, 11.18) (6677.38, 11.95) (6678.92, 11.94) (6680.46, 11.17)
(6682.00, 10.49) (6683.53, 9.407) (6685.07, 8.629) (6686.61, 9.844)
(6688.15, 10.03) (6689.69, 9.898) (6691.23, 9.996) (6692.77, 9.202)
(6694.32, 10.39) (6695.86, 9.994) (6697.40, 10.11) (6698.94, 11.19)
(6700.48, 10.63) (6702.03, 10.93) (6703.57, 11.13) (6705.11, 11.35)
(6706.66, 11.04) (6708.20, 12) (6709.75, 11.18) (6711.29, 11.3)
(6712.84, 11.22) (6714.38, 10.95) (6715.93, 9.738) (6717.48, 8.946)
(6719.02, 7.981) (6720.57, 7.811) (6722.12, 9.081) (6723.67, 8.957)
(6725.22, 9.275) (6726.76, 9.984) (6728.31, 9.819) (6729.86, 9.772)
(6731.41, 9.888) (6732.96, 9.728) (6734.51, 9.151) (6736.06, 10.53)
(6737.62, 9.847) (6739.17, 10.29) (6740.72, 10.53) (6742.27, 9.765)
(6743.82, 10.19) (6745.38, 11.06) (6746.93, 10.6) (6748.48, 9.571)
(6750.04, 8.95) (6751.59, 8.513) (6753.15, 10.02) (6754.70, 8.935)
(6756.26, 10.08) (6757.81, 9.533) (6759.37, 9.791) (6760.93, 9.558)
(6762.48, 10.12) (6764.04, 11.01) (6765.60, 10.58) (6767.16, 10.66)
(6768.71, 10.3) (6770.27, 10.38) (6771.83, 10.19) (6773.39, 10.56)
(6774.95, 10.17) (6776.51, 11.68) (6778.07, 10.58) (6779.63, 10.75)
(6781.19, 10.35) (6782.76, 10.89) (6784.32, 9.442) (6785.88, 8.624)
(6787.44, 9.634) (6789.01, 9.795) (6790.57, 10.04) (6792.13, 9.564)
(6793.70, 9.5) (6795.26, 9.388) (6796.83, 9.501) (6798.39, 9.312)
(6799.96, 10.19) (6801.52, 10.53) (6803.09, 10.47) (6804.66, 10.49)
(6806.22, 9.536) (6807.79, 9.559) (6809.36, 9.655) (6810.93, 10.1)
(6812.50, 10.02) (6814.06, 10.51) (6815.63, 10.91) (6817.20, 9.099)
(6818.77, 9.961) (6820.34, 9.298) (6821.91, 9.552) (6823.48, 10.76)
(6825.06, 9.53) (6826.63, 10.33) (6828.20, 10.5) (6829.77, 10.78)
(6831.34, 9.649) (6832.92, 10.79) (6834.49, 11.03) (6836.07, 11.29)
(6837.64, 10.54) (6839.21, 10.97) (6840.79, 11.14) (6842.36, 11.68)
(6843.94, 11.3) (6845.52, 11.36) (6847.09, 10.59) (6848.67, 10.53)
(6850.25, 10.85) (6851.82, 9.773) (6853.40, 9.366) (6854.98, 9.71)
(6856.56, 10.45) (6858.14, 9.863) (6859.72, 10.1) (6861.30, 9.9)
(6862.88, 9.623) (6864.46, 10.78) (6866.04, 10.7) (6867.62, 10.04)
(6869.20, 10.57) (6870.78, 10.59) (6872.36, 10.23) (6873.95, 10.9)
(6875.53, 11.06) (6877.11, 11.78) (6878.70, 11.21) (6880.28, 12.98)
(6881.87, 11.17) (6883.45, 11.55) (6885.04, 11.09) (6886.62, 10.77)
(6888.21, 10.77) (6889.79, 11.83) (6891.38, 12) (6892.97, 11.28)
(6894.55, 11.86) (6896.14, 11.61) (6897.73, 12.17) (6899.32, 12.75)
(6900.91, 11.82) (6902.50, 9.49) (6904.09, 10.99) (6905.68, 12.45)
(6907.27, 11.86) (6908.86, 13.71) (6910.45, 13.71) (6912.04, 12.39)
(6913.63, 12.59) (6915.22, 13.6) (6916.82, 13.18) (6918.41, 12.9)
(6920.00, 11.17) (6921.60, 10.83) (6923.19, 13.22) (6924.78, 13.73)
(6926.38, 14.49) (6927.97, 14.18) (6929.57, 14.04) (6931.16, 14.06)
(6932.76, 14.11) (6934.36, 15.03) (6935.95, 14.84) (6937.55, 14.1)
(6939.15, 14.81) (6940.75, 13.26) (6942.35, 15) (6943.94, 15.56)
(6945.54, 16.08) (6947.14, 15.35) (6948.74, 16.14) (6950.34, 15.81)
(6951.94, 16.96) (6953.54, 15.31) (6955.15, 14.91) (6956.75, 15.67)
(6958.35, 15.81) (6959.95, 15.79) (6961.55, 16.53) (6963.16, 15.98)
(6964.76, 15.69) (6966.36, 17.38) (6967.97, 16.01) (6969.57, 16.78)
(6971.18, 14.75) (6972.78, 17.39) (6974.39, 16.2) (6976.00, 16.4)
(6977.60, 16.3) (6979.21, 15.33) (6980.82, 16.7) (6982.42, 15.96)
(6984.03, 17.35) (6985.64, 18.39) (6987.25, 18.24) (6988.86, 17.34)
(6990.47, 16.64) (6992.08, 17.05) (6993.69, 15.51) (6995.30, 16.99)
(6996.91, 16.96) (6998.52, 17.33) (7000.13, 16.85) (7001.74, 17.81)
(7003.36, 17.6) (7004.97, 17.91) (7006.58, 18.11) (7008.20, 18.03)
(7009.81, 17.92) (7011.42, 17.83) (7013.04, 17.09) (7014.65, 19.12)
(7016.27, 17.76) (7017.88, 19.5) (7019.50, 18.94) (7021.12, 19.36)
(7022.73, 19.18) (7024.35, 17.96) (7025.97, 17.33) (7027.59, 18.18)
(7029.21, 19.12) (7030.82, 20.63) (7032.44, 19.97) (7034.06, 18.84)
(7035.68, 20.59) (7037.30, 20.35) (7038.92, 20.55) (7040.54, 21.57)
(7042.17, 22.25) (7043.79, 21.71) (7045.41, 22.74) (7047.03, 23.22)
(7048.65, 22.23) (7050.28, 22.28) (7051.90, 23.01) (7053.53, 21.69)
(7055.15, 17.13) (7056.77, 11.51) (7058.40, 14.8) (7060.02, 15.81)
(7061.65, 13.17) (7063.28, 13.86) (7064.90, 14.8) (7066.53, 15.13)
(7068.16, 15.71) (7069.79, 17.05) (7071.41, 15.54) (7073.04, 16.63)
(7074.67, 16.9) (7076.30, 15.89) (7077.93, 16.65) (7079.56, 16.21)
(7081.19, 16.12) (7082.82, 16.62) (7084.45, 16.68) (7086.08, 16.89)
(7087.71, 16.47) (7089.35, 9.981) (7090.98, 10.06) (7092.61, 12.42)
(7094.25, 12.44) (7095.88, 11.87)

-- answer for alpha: 1.4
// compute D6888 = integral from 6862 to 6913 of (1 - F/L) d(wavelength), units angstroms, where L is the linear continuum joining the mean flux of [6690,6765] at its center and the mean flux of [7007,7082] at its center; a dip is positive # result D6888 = 10.0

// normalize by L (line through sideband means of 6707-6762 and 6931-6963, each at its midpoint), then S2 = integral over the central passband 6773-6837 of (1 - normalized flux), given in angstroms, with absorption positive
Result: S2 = 8.46 angstroms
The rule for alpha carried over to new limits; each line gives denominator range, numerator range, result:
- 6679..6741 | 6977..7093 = 1.91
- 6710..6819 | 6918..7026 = 1.73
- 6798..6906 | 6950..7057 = 1.77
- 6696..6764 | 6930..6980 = 1.66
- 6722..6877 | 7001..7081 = 1.93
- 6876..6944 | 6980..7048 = 1.52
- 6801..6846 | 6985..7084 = 1.85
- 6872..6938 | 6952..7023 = 1.41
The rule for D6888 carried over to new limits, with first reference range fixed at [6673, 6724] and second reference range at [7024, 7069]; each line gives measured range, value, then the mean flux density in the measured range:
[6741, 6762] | 3.40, 9.76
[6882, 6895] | 3.13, 11.4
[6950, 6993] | 1.47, 16.4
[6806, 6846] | 9.14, 10.4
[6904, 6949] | 6.19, 13.7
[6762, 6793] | 5.06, 10.3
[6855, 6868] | 3.77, 10.2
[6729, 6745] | 1.85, 9.99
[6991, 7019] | 0.28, 17.6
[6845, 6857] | 3.21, 10.3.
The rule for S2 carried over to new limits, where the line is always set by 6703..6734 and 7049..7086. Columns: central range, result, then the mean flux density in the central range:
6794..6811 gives 2.6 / 9.86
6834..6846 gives 1.1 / 11.2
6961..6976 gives -1.6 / 16.3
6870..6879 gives 1.4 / 10.9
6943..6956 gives -1.3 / 15.8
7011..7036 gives -4.8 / 18.8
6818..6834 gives 2.6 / 10.1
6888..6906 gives 2.4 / 11.6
